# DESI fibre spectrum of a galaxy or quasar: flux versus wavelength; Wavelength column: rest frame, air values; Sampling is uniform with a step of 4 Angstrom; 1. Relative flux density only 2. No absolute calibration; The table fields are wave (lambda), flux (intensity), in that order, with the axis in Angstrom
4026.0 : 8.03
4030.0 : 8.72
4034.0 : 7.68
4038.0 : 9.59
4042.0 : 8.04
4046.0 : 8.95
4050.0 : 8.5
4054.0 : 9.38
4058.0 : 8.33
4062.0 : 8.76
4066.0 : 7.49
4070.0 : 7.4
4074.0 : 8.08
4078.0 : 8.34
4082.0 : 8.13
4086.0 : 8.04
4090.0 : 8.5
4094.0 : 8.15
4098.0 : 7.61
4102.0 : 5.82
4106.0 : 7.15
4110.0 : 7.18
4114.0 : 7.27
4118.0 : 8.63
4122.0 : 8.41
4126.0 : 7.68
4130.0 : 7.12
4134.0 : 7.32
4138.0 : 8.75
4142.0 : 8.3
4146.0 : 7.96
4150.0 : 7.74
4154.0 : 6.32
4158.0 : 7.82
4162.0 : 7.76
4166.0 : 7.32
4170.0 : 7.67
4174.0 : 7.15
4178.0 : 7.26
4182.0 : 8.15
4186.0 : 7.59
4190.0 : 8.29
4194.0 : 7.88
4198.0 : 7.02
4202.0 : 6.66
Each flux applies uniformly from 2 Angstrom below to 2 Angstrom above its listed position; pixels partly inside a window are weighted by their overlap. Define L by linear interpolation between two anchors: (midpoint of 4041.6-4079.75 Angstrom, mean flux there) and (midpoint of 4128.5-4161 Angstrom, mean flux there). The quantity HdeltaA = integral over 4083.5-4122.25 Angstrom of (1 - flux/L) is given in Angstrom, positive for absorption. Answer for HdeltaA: 1.7 Angstrom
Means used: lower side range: 8.34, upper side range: 7.68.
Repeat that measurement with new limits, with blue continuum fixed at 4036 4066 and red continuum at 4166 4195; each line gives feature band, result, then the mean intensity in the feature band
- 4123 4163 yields 1.4 Angstrom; 7.69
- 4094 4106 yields 1.9 Angstrom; 7.03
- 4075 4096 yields 0.5 Angstrom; 8.22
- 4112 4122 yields 0.2 Angstrom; 8.04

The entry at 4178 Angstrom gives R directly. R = 7.26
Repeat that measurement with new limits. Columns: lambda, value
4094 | 8.15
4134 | 7.32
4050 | 8.5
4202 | 6.66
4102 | 5.82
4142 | 8.3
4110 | 7.18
